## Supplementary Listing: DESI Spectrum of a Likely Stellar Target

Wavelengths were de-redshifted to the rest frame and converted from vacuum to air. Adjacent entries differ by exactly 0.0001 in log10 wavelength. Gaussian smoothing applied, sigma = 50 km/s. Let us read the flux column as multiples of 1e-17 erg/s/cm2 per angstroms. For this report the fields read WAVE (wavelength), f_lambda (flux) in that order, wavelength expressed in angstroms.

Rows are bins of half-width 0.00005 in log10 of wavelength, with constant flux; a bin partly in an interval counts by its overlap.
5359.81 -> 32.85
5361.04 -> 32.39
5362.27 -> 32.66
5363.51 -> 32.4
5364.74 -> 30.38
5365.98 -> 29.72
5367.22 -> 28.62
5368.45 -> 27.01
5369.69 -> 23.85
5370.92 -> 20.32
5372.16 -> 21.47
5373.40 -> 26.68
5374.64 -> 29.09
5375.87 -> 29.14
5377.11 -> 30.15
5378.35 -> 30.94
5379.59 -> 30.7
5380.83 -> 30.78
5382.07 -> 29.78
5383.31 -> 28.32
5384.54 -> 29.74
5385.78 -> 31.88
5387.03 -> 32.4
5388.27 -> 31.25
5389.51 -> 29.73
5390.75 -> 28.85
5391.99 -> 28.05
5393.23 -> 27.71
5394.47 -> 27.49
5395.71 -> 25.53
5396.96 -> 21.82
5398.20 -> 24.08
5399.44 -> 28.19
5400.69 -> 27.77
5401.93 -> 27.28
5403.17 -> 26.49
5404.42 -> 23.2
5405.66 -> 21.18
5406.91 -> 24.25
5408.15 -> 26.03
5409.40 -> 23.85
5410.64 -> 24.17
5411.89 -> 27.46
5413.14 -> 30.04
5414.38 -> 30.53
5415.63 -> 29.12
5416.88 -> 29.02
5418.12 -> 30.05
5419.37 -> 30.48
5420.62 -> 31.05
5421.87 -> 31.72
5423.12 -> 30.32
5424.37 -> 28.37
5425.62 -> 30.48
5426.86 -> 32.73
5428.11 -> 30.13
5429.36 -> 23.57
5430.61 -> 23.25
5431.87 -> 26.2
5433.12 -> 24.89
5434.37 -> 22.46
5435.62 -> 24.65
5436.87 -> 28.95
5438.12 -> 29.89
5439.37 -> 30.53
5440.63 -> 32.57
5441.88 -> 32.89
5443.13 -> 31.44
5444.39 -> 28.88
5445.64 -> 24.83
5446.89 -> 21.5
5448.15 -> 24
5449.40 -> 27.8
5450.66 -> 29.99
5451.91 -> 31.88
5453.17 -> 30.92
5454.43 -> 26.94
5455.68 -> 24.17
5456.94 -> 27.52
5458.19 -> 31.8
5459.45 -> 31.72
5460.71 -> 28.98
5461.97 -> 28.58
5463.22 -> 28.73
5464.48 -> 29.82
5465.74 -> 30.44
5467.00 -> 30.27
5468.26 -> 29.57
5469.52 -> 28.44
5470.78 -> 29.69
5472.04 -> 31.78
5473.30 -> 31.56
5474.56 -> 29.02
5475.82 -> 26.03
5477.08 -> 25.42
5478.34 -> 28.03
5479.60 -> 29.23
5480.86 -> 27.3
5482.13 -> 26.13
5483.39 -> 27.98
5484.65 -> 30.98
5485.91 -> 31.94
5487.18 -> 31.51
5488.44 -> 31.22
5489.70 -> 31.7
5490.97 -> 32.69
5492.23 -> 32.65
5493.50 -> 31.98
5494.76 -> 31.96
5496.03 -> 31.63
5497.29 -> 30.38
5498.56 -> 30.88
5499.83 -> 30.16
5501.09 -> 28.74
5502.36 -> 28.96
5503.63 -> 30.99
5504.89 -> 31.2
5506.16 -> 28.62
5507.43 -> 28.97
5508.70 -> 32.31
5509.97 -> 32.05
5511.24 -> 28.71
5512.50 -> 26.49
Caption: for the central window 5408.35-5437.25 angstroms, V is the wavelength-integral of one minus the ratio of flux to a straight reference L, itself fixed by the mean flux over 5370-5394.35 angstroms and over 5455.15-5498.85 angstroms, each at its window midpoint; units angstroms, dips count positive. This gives 1.2 angstroms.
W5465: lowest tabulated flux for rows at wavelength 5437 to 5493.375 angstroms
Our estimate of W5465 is 21.5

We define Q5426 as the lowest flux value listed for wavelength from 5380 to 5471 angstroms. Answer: 21.18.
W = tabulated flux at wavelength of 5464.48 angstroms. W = 29.82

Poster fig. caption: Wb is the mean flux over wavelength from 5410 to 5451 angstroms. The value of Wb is 28.3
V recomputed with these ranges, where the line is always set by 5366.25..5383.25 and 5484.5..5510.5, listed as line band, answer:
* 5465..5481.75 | 0.8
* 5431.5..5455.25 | 1.3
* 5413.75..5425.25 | -0.5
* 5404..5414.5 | 1.2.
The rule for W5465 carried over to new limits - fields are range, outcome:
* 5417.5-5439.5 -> 22.46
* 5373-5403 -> 21.82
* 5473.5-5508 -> 25.42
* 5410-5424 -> 24.17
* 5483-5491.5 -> 27.98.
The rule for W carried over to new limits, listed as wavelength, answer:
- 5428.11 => 30.13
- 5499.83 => 30.16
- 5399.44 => 28.19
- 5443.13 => 31.44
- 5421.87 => 31.72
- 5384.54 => 29.74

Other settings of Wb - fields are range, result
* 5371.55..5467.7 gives 28.2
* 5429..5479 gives 28.3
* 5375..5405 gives 28.4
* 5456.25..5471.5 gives 29.6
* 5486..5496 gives 31.9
